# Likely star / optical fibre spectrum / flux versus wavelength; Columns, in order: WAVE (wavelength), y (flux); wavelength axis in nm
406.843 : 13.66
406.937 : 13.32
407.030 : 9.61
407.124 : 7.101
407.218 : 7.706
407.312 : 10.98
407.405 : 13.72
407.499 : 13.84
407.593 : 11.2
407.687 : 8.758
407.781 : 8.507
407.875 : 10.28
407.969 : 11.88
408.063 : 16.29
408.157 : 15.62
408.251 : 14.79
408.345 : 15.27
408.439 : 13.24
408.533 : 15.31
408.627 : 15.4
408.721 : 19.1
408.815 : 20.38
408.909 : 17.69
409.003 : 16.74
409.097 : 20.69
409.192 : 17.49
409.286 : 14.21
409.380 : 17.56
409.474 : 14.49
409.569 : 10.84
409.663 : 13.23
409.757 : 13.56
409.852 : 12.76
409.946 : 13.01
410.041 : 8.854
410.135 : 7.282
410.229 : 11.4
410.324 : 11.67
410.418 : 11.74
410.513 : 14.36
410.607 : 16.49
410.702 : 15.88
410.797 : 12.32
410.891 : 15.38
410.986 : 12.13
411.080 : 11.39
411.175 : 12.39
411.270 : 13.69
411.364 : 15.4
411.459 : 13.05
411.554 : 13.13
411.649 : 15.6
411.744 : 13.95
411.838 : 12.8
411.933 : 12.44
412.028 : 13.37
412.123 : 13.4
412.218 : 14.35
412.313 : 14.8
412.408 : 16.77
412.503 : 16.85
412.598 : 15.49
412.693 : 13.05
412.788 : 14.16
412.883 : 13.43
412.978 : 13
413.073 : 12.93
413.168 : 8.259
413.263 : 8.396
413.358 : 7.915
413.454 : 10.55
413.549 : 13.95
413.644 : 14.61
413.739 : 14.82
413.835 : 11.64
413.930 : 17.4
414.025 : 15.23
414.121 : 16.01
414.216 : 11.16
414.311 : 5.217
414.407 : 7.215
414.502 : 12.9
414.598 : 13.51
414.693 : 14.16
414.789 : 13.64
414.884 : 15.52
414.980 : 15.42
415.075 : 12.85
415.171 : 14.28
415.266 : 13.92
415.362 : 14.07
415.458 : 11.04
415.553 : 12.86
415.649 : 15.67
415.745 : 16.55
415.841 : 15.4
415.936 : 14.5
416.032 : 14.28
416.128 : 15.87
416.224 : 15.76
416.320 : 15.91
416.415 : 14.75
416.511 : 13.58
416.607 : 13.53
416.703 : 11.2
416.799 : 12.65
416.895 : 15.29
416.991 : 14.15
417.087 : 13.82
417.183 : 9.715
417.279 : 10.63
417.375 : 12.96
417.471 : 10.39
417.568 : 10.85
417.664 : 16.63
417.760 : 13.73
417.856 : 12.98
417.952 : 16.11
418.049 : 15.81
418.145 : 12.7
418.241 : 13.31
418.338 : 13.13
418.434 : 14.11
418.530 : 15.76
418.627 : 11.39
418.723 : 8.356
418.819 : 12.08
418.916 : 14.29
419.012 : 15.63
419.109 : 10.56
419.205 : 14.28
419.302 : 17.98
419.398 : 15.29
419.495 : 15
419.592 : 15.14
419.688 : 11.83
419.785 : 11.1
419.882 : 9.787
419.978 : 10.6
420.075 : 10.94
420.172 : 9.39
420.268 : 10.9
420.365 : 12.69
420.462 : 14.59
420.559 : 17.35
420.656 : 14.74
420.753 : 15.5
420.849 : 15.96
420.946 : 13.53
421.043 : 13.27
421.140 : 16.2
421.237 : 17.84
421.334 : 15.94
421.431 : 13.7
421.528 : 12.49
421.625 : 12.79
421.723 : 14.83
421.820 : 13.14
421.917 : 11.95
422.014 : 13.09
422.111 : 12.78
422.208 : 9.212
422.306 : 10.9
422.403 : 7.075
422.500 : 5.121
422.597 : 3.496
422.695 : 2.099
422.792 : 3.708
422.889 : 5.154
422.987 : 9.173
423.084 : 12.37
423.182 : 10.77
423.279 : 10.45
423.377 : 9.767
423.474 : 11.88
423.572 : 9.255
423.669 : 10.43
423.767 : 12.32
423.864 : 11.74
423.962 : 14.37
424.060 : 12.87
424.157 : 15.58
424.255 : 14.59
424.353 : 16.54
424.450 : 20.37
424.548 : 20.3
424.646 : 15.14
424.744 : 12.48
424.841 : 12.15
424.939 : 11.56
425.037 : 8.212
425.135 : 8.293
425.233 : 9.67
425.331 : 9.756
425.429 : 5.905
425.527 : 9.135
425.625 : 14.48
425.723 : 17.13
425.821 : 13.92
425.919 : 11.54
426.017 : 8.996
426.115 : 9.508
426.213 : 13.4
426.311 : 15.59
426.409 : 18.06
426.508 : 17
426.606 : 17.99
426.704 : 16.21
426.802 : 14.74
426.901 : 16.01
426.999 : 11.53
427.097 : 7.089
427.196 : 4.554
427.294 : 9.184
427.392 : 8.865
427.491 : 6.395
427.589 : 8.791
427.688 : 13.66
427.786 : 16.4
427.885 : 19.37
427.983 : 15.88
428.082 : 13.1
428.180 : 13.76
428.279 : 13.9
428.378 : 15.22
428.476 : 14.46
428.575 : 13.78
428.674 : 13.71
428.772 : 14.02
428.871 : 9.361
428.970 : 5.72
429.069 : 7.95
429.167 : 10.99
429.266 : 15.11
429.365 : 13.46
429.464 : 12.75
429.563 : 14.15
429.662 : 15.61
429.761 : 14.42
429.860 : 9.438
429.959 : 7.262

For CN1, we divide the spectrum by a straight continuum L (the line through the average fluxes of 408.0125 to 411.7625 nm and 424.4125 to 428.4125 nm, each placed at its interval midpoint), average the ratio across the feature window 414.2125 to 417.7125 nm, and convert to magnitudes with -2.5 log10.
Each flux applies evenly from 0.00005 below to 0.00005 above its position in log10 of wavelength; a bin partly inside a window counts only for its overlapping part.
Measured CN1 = 0.04 mag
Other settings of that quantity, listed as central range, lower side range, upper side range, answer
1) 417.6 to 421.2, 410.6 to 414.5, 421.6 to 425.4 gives -0.15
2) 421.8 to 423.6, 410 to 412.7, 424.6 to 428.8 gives 0.39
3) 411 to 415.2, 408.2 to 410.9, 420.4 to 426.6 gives 0.06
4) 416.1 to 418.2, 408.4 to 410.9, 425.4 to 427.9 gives 0.00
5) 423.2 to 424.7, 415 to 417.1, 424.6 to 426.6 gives -0.09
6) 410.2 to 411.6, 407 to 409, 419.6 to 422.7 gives -0.03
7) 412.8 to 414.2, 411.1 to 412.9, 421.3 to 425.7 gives 0.08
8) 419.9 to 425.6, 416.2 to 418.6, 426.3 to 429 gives 0.13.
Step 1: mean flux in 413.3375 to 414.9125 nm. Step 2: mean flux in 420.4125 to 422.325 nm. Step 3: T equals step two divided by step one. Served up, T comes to 1.1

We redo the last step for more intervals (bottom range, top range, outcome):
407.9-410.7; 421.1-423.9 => 0.73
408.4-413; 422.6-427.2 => 0.84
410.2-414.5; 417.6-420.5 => 1.01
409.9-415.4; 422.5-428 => 0.90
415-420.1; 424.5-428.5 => 0.94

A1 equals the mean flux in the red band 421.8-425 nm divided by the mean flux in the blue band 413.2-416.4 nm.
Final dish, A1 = 0.8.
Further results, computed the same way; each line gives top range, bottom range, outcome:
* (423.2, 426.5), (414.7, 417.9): 0.92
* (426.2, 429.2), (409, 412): 0.94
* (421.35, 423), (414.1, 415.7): 0.74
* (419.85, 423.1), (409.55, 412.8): 0.86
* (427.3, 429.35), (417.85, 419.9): 0.92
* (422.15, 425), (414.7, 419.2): 0.81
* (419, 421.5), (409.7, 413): 1.03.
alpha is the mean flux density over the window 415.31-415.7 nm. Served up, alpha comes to 13.4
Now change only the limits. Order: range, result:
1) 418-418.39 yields 13.7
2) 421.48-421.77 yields 13.3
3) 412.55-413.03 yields 13.8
